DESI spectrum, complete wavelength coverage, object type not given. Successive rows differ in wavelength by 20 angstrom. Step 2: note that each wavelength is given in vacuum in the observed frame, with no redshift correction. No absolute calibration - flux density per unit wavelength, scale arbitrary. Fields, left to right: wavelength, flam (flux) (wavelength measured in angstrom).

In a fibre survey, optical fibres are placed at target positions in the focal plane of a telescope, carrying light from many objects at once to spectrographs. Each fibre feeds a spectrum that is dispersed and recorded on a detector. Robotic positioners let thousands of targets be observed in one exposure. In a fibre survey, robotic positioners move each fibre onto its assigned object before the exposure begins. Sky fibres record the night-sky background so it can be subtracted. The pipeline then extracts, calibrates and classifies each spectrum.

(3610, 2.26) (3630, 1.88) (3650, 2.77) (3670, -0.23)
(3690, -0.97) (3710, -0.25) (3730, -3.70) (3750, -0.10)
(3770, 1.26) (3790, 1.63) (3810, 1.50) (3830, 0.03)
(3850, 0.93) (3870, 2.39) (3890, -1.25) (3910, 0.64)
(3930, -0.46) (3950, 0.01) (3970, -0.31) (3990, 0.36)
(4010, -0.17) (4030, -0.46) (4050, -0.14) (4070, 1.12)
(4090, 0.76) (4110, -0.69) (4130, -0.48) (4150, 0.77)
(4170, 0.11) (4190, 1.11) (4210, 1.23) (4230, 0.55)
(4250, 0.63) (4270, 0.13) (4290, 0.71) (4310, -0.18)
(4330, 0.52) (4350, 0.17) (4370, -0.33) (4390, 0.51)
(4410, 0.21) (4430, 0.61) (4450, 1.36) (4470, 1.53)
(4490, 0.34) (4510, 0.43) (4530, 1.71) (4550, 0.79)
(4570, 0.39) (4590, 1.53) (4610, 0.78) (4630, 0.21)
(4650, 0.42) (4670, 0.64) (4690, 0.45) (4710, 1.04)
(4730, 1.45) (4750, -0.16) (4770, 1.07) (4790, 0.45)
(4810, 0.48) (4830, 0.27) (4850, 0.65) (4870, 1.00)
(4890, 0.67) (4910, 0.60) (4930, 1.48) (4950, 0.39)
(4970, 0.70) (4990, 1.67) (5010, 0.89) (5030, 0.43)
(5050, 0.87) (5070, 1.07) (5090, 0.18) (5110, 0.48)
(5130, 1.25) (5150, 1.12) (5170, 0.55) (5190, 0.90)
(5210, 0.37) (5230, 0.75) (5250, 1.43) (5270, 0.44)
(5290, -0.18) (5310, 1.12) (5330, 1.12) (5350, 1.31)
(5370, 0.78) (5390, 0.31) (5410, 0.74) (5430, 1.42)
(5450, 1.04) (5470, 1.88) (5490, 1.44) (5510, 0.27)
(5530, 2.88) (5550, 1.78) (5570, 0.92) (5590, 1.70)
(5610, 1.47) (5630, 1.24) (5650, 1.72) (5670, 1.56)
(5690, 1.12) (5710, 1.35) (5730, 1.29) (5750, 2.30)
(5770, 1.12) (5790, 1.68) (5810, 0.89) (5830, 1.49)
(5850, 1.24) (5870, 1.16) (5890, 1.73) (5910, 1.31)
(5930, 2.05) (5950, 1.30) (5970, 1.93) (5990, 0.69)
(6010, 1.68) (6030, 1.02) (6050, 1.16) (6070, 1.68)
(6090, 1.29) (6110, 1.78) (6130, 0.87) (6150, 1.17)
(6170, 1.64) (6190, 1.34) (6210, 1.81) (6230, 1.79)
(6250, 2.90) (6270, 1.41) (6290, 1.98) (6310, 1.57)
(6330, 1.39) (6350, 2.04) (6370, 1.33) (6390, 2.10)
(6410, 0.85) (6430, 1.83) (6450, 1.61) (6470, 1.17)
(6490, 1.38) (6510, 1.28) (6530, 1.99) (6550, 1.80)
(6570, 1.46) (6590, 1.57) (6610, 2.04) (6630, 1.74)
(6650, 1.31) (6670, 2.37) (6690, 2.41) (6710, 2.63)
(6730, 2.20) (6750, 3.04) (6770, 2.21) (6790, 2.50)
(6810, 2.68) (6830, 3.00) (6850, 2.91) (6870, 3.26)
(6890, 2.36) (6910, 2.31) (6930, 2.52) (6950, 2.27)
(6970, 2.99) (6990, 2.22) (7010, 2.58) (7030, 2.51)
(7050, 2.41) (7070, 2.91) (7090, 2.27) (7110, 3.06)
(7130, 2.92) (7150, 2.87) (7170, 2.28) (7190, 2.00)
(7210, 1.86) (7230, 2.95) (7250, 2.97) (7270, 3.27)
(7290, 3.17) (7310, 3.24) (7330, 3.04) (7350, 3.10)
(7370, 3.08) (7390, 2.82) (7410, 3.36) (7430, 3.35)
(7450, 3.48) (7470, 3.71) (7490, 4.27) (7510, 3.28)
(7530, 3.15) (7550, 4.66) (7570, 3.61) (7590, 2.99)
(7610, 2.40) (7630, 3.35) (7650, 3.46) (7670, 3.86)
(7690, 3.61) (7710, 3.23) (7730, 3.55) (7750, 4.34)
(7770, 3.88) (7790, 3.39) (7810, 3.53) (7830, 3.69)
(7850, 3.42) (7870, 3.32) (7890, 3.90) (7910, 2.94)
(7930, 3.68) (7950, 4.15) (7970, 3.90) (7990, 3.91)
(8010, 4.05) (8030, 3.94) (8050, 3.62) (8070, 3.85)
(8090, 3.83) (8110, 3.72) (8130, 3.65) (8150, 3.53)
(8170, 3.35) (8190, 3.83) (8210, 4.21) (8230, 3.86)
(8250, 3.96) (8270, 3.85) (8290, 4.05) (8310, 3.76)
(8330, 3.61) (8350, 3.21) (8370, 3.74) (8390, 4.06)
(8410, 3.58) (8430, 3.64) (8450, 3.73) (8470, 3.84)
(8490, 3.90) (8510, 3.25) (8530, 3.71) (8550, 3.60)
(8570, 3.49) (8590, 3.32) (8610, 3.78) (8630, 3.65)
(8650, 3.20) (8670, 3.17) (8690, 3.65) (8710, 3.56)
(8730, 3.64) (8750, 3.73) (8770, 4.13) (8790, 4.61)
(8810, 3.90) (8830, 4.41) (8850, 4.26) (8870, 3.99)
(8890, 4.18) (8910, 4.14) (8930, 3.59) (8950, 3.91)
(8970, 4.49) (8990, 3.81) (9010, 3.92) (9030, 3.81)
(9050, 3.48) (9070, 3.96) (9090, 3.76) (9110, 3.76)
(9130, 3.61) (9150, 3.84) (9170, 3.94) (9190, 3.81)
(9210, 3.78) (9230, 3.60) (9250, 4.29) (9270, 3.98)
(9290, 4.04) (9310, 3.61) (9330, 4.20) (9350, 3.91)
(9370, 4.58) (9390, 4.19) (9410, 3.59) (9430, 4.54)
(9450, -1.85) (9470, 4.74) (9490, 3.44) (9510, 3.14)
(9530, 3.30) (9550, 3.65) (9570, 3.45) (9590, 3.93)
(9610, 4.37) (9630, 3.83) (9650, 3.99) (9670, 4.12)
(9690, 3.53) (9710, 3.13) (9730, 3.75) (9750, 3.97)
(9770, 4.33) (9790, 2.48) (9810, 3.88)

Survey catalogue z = 0.674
